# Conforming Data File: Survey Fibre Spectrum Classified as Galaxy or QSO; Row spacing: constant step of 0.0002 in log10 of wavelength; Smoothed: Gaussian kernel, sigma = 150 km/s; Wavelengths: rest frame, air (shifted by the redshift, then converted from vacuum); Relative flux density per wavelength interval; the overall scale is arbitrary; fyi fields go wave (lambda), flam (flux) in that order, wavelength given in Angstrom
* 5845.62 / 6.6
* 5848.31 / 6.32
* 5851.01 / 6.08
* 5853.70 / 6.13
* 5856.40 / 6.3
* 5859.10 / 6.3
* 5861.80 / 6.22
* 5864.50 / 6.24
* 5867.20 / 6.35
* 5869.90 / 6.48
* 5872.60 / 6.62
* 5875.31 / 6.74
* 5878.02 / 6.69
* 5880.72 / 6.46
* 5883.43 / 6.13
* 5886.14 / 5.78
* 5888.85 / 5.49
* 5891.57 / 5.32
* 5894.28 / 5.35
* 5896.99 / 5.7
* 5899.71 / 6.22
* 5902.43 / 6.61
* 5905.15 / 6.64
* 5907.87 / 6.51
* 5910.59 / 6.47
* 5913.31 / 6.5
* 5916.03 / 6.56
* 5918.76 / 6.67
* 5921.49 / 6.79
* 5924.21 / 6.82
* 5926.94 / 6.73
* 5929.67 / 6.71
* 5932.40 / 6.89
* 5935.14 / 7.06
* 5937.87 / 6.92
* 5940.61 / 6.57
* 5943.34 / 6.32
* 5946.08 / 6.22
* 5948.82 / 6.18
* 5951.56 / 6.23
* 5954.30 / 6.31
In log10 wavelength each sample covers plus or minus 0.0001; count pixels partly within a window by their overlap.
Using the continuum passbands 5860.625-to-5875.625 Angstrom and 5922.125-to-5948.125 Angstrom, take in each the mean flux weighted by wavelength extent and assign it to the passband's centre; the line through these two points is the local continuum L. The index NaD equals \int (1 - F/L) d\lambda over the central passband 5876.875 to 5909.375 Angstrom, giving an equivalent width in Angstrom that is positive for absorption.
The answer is 2.2 Angstrom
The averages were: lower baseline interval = 6.42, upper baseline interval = 6.68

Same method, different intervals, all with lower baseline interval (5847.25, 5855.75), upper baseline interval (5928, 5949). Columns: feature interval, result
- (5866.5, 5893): 0.5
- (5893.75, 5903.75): 0.6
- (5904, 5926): -0.4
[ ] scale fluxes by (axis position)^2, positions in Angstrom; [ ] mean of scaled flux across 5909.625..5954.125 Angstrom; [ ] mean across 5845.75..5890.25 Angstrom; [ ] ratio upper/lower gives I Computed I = 1.07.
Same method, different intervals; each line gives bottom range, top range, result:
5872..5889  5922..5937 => 1.10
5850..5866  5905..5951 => 1.09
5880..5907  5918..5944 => 1.15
